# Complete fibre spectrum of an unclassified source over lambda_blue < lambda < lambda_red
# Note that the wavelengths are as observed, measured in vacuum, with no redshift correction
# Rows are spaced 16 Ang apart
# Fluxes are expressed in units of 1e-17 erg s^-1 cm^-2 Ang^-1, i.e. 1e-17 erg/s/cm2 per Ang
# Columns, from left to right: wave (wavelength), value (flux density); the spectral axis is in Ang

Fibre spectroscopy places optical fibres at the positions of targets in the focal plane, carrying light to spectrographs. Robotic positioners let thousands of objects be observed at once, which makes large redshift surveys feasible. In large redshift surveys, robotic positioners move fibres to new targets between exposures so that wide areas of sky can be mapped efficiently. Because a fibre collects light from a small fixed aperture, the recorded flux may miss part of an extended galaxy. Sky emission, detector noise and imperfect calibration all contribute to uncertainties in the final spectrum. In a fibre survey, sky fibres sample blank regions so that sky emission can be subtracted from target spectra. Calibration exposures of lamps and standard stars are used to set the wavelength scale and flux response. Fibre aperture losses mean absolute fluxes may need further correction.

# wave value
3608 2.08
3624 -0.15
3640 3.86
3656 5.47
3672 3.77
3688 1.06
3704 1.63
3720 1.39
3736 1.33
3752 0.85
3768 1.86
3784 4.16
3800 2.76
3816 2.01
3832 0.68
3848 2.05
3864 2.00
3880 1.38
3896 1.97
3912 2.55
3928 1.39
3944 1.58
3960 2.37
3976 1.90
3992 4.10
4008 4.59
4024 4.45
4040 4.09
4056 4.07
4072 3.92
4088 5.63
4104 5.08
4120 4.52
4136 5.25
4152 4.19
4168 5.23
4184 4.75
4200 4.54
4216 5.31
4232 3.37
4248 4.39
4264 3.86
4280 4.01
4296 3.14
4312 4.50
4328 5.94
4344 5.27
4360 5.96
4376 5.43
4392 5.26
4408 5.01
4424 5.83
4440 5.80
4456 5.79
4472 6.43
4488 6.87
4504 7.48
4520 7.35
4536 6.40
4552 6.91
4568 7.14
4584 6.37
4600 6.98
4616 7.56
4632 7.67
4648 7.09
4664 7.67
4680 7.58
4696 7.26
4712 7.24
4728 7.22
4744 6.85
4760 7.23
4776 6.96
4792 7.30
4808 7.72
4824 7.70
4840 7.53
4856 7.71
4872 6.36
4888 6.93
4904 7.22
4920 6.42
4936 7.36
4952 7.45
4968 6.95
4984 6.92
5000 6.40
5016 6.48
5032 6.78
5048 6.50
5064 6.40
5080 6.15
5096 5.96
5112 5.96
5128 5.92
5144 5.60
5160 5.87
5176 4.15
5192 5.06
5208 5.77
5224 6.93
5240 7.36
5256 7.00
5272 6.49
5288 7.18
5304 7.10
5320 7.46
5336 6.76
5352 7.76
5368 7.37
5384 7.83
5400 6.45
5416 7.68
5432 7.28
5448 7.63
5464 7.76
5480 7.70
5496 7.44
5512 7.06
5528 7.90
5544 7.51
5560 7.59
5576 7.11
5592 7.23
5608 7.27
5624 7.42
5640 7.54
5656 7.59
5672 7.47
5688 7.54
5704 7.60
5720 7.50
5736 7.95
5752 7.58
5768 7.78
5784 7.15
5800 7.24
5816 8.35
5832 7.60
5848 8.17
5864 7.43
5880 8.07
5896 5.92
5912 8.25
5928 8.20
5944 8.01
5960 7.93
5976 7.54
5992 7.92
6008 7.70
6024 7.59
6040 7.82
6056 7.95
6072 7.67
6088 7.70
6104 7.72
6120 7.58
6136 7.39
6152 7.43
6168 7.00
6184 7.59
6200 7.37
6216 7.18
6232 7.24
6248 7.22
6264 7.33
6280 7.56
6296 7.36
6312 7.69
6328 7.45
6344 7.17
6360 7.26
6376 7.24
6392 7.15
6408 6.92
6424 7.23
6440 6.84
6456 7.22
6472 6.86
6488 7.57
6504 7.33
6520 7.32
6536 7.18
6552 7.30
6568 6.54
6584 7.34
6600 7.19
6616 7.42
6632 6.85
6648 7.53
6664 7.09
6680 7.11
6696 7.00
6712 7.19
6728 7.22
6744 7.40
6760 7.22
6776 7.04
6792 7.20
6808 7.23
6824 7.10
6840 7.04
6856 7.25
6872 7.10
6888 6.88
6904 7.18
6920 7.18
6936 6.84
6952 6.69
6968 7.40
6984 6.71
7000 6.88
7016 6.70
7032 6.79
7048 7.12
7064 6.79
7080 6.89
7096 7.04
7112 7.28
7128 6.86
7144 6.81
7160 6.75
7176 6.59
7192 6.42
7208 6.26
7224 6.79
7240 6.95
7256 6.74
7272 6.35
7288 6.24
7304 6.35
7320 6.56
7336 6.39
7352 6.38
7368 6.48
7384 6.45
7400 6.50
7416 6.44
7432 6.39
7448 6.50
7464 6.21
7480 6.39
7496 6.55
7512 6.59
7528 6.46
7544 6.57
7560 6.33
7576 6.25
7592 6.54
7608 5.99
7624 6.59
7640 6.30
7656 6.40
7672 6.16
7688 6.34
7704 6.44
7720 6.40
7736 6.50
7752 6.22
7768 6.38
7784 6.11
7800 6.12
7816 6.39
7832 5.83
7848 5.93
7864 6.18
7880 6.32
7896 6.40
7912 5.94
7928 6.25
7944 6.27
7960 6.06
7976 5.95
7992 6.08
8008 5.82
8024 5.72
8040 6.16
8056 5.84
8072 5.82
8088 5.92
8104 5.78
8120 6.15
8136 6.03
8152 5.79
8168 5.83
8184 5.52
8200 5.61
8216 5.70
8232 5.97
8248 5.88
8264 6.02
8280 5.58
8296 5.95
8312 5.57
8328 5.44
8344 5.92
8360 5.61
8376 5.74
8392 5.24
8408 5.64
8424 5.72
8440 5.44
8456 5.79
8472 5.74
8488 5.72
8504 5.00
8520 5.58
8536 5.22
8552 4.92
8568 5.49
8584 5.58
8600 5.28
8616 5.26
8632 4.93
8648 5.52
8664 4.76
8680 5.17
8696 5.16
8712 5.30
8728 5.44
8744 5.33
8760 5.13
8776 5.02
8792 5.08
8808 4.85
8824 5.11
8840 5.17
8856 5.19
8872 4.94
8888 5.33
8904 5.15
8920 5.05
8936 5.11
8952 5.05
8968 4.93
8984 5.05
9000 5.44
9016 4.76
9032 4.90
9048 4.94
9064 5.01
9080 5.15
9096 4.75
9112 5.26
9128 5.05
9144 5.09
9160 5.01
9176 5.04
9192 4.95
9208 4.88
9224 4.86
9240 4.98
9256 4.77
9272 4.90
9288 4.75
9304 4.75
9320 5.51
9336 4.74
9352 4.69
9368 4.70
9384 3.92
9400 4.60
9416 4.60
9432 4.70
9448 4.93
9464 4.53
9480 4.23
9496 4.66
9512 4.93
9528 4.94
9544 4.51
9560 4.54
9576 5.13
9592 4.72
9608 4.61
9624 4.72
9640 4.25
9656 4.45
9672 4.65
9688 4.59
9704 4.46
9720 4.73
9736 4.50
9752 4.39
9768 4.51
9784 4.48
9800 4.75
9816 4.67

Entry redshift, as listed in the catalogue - 0.00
